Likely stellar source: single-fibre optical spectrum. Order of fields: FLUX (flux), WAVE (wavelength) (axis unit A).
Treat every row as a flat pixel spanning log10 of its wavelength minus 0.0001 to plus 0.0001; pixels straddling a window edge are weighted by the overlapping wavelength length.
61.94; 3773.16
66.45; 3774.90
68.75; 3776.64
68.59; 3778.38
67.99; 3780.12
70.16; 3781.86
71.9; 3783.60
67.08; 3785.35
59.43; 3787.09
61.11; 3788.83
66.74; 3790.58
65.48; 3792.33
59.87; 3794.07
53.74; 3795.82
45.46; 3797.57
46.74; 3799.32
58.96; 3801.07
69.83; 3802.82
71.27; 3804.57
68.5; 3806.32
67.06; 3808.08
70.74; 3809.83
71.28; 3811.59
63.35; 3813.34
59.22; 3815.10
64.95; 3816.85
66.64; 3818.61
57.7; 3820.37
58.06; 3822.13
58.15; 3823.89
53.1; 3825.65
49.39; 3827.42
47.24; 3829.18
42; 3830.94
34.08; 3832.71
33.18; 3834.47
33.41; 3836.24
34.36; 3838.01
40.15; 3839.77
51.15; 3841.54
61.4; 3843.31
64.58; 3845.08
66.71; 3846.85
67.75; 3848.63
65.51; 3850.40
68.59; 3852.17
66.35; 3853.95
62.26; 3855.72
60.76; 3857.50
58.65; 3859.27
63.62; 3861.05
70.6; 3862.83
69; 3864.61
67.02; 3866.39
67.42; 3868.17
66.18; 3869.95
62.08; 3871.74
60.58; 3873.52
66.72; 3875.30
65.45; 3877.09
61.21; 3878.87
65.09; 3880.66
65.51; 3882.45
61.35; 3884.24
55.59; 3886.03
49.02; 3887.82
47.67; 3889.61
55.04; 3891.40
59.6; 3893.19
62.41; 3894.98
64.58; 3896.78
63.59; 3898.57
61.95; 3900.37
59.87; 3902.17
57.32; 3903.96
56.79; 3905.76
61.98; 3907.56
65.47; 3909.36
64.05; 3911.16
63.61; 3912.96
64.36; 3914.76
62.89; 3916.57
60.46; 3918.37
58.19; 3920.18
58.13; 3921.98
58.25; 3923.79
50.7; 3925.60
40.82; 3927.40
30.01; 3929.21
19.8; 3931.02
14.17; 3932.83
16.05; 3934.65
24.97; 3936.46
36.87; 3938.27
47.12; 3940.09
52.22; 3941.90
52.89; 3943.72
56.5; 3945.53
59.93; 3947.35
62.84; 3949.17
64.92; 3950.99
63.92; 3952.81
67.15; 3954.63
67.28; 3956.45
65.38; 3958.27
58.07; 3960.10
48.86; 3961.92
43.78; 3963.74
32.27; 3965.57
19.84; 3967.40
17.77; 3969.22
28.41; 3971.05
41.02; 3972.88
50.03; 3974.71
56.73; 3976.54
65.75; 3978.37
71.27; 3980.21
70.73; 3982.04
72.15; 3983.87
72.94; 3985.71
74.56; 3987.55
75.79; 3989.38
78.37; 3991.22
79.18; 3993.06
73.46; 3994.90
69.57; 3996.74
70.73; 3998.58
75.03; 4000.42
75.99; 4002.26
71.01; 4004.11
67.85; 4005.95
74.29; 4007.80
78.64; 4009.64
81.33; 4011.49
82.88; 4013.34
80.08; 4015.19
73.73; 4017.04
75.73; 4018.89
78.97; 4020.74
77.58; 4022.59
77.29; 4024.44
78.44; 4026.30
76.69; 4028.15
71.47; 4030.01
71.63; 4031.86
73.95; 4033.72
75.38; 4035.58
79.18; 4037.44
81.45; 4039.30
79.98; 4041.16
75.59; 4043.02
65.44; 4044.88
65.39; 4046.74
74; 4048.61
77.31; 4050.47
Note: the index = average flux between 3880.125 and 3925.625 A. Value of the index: 59.9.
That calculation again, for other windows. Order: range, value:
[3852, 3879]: 64.8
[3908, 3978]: 48.8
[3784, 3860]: 58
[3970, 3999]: 65.4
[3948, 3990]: 56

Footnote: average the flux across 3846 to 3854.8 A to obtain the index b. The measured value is 66.9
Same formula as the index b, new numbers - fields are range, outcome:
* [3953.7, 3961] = 64.5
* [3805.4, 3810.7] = 68.8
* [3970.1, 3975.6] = 39.6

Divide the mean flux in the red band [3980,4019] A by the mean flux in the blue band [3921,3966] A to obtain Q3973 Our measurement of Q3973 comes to 1.56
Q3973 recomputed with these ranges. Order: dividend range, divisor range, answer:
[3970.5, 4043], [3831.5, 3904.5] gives 1.23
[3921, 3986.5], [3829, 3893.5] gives 0.84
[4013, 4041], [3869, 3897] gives 1.27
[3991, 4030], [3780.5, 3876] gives 1.27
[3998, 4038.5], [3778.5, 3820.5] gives 1.19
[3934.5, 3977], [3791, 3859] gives 0.83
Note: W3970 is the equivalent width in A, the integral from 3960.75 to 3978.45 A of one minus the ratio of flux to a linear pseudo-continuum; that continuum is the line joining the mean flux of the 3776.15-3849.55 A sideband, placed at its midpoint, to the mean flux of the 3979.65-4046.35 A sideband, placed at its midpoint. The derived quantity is 7.9 A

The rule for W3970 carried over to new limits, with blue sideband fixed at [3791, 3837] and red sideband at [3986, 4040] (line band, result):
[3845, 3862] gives -1.1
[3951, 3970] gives 5.7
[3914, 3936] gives 7.6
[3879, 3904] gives 1.9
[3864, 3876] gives -0.7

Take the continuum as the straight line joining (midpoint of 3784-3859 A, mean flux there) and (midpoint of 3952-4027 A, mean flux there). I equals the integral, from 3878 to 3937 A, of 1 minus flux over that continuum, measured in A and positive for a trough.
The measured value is 7.9 A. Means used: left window 58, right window 65.5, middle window 53.5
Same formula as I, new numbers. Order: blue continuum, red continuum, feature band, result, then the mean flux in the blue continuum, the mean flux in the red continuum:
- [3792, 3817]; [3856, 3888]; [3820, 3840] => 5.7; 62.3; 63.4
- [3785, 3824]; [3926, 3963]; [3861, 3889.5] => -4.3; 62.3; 47.6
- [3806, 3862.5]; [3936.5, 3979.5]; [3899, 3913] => -2.2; 57.2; 50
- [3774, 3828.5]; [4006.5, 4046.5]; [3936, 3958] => 4.9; 62.8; 76.4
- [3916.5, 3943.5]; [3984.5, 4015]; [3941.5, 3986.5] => 2.2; 41.7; 75.2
